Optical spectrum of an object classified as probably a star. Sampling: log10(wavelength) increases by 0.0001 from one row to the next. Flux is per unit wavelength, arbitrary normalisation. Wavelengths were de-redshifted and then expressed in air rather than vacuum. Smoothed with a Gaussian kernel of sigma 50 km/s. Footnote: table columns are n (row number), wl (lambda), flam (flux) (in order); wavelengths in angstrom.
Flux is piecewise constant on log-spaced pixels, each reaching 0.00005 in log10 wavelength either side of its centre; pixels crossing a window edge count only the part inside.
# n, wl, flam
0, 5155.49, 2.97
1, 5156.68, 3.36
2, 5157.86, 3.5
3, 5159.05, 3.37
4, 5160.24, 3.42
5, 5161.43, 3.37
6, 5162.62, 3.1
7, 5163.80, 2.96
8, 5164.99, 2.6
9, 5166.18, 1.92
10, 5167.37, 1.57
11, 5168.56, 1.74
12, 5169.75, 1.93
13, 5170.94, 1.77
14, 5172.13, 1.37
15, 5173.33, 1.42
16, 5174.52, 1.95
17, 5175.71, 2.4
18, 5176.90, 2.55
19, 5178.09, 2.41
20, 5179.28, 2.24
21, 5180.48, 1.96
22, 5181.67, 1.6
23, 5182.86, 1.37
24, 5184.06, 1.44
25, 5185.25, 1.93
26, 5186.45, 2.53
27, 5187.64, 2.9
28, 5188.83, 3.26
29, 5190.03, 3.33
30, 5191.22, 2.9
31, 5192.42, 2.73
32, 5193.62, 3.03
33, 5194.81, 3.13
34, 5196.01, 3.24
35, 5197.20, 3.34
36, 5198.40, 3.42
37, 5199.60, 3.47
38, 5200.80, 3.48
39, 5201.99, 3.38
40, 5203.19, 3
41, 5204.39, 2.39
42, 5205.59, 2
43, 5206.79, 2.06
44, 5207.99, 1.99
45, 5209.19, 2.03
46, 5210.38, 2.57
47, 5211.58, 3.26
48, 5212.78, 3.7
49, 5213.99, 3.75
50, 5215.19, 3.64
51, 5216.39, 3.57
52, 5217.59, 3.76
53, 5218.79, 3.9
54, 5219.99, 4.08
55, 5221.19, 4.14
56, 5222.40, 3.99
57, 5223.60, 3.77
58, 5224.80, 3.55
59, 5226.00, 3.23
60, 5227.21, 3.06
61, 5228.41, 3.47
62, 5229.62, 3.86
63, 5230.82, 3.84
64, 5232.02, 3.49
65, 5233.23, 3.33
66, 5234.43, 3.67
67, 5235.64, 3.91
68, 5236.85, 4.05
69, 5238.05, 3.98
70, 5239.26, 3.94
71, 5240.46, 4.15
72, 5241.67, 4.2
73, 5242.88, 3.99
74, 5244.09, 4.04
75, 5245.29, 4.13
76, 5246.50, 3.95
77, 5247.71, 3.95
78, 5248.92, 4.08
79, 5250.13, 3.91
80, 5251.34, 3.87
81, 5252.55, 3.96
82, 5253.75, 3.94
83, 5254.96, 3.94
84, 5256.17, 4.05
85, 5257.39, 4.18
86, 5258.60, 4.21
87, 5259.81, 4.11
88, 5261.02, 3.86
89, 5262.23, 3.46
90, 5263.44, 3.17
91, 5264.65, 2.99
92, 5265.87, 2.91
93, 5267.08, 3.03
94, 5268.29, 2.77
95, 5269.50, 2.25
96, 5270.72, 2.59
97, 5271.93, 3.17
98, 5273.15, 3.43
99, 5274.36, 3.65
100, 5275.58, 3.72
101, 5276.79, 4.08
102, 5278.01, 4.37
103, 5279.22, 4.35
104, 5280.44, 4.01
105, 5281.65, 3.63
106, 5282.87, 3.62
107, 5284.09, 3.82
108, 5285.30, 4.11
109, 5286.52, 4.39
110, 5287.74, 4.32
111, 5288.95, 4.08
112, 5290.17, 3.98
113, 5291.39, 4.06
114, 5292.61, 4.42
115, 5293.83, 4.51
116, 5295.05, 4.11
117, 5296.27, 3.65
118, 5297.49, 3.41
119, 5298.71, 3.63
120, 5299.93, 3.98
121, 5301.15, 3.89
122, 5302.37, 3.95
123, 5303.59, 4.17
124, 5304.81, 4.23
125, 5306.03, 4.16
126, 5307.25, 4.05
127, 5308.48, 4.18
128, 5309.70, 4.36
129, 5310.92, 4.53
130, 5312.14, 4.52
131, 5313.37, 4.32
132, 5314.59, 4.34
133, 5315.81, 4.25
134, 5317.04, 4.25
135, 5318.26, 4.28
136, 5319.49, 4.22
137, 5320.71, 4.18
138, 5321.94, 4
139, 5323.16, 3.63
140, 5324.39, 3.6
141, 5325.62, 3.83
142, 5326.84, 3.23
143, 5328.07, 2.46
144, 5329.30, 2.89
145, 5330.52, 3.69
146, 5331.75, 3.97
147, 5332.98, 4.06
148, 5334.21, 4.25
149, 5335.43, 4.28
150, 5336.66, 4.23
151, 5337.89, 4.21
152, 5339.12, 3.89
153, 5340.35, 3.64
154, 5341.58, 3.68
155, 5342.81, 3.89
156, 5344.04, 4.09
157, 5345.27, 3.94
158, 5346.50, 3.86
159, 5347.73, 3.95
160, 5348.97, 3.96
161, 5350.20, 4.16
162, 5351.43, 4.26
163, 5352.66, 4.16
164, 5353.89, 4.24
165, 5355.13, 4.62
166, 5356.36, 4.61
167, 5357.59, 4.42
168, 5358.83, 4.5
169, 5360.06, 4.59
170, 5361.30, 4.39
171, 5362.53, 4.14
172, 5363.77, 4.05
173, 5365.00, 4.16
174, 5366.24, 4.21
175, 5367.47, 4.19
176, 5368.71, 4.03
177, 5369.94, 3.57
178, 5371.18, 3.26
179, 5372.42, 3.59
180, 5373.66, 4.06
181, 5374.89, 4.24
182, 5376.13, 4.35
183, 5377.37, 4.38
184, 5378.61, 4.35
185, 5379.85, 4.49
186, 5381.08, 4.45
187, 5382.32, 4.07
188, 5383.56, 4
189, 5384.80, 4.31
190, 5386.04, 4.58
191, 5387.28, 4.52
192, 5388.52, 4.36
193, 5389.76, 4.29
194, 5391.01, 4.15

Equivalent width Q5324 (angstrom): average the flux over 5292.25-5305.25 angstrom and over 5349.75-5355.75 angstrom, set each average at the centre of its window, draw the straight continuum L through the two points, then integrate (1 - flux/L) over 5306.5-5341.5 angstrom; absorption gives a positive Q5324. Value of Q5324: 1.3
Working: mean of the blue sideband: 3.98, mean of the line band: 3.97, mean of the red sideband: 4.29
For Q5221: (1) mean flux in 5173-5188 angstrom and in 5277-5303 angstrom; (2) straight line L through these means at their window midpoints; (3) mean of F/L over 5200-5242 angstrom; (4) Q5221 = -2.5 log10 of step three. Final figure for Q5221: -0.23 mag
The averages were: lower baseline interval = 2.05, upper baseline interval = 4.01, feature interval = 3.43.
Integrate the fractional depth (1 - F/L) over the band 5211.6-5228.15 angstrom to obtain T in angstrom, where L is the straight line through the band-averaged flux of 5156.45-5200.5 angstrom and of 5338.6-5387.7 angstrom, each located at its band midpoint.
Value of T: -4.4 angstrom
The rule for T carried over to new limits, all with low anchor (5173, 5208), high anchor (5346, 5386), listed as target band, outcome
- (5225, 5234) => -1.65 angstrom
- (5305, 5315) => -1.72 angstrom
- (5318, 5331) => 0.62 angstrom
